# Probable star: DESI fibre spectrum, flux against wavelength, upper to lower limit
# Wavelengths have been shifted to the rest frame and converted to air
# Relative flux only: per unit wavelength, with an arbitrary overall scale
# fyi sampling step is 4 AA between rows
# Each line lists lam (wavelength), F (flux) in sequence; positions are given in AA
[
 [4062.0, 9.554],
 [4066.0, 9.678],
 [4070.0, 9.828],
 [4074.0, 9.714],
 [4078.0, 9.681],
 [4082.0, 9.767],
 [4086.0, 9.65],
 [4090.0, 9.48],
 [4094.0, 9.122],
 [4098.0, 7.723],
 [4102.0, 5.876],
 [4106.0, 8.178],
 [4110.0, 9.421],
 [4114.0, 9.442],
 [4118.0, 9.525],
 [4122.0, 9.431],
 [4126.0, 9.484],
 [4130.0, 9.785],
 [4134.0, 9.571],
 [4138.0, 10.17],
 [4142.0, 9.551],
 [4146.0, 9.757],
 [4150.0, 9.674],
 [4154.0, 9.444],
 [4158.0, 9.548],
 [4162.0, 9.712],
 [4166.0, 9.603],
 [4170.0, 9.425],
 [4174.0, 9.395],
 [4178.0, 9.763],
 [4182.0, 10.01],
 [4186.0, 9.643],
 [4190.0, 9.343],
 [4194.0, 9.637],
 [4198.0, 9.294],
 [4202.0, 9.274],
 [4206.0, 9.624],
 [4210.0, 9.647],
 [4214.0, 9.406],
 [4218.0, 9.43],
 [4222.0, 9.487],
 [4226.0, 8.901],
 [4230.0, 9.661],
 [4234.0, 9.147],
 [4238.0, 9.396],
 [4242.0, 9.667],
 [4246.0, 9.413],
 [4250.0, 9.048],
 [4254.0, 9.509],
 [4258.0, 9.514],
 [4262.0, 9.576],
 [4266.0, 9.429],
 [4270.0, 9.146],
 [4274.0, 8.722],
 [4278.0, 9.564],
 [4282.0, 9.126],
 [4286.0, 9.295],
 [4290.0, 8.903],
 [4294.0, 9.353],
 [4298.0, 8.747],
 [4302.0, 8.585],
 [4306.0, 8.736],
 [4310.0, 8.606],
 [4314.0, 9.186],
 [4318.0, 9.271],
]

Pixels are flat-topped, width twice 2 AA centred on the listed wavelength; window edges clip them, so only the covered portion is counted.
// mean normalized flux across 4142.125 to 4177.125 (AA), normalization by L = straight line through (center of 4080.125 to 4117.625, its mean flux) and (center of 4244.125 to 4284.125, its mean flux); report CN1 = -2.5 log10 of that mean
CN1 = -0.07 mag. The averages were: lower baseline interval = 8.77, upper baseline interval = 9.3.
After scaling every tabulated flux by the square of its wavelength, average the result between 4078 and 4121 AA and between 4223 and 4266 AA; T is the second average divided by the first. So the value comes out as 1.13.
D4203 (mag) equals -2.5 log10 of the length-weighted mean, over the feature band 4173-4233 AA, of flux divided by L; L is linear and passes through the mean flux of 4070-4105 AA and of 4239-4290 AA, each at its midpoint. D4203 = -0.04 mag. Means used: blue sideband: 8.91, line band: 9.5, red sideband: 9.32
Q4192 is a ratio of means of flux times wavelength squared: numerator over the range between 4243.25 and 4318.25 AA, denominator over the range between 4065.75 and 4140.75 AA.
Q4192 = 1.1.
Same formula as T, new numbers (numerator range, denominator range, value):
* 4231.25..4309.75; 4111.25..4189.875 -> 1.01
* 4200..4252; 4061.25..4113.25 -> 1.11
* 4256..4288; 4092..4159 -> 1.09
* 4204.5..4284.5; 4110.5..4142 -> 1.03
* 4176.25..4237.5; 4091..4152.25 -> 1.08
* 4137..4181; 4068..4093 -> 1.04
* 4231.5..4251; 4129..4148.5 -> 1.01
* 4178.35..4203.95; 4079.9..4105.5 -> 1.17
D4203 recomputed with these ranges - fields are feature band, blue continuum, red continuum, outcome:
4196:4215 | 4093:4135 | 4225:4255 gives -0.03 mag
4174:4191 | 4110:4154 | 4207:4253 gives -0.02 mag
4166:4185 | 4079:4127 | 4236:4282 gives -0.06 mag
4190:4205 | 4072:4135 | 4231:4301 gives -0.02 mag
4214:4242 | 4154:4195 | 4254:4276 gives 0.01 mag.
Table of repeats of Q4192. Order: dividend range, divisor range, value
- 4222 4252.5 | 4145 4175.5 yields 1.01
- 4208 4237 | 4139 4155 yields 1.01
